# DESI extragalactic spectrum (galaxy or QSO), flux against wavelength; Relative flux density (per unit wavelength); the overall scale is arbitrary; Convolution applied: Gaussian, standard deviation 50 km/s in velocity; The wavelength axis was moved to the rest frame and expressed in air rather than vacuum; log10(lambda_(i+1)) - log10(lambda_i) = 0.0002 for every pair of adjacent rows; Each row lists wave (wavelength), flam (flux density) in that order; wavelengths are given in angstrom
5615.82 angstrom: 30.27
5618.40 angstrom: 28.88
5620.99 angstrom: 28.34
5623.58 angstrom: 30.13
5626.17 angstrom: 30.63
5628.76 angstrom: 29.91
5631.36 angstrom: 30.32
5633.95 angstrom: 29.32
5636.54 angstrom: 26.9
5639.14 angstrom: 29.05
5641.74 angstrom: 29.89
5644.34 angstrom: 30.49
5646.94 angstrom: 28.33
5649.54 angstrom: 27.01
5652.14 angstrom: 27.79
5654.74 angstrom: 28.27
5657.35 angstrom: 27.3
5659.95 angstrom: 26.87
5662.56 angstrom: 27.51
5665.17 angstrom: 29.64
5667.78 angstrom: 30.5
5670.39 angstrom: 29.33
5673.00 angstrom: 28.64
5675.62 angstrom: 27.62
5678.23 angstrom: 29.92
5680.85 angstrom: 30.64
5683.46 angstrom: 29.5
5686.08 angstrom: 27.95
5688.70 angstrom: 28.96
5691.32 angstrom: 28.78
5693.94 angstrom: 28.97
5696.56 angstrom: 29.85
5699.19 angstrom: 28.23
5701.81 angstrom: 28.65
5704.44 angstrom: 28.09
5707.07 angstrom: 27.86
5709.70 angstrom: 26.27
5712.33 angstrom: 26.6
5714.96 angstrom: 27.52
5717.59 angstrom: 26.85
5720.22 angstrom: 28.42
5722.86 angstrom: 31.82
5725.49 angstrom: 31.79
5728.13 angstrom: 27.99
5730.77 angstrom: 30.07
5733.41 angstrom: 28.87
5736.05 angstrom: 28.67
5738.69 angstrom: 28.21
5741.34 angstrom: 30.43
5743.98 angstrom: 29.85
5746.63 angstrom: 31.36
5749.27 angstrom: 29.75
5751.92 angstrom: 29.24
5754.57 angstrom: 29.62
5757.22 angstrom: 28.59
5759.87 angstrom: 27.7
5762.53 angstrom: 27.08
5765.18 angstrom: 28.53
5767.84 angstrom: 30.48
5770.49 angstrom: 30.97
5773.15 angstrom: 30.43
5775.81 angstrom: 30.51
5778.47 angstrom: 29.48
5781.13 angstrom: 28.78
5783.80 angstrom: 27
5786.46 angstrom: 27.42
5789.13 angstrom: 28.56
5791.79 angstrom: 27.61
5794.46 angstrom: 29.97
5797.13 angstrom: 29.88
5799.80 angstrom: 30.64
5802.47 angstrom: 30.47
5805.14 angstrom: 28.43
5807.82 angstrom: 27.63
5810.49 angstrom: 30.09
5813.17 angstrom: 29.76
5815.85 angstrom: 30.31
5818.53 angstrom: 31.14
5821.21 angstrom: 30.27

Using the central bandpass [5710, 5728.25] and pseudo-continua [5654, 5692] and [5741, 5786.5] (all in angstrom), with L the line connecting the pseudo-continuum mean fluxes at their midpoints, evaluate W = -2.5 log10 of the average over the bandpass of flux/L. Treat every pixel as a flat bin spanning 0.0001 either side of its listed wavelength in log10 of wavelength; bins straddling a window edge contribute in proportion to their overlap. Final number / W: 0.02 mag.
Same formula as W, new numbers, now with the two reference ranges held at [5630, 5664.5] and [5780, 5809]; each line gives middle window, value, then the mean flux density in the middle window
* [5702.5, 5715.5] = 0.049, 27.3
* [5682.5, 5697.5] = -0.017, 29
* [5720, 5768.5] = -0.028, 29.4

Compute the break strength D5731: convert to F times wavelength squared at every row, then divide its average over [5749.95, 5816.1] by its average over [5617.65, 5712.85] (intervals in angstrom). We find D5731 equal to 1.06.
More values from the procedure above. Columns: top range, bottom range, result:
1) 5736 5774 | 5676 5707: 1.04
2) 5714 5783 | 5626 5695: 1.05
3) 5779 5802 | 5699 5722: 1.07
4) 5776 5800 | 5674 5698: 1.03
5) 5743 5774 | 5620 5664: 1.07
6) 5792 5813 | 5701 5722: 1.10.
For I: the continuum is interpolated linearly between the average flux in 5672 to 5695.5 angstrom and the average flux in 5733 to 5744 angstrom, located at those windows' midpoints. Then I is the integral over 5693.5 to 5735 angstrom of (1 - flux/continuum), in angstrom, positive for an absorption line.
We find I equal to 0.7 angstrom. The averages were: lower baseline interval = 29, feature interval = 28.6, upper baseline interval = 29.2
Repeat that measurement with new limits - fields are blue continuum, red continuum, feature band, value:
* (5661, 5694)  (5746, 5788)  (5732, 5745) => 0.0 angstrom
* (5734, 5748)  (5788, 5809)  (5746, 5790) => 0.5 angstrom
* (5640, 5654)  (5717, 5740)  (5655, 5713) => 0.8 angstrom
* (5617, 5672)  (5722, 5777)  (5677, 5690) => -0.1 angstrom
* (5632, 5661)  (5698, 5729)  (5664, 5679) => -0.5 angstrom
